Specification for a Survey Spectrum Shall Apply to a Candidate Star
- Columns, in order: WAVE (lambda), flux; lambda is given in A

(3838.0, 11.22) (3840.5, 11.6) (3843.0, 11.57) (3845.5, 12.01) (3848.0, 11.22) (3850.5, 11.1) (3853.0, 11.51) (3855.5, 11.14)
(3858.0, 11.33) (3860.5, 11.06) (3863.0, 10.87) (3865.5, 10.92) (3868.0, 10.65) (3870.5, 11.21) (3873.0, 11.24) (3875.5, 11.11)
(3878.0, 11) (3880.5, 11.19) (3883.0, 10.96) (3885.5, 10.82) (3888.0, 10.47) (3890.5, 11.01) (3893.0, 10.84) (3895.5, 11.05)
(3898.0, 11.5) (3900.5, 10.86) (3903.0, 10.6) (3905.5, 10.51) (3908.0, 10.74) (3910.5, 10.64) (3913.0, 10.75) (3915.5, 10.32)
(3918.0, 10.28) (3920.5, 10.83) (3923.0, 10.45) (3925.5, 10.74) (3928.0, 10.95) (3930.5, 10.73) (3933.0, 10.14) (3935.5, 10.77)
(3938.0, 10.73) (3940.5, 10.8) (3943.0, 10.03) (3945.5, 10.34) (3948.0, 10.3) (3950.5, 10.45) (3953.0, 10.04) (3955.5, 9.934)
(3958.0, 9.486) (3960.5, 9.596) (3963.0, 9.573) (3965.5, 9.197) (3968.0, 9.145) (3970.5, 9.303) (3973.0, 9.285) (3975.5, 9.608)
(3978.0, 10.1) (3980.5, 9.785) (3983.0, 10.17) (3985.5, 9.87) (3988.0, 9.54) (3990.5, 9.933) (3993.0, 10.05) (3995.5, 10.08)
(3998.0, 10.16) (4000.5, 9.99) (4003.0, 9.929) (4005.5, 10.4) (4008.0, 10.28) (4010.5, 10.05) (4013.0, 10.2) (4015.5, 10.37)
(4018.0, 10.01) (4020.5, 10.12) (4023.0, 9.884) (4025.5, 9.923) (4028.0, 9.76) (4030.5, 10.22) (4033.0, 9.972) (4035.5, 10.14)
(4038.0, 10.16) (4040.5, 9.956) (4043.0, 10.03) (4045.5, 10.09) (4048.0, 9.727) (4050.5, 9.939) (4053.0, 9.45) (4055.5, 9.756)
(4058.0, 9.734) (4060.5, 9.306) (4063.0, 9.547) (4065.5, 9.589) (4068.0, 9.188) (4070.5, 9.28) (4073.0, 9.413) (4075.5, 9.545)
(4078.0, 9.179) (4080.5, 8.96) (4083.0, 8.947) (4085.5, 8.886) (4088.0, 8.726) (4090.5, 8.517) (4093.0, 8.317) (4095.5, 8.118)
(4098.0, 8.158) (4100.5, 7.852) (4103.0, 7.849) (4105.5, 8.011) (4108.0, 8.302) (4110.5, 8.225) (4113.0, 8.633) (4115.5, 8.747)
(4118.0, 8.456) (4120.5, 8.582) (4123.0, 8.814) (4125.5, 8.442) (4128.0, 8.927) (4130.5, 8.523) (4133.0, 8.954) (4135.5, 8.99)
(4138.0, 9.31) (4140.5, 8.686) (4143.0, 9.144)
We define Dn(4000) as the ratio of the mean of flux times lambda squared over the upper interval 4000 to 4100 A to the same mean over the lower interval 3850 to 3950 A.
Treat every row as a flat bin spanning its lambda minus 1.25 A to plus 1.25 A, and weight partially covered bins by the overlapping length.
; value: 0.96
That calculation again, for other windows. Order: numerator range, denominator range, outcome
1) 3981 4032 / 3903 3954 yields 0.99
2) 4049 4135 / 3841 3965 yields 0.91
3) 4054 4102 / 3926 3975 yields 0.95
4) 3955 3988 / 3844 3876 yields 0.91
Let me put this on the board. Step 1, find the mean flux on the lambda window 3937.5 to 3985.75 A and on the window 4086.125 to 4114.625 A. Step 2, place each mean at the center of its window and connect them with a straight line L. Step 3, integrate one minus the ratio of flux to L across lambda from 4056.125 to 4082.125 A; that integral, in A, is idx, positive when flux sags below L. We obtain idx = -2.3 A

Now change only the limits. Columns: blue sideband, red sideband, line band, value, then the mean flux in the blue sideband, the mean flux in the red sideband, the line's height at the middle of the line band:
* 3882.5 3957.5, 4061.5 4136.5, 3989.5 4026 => -1.6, 10.6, 8.72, 9.68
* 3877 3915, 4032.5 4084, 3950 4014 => 2.2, 10.9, 9.61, 10.2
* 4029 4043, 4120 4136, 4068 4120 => 3.5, 10.1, 8.74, 9.24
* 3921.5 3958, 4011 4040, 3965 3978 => 1.1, 10.4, 10.1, 10.3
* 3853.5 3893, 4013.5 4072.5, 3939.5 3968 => 1.4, 11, 9.83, 10.4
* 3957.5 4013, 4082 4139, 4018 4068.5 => -3.4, 9.81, 8.53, 9.22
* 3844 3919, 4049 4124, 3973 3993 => 0.2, 11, 8.87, 9.93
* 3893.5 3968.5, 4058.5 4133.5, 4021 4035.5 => -0.9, 10.4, 8.74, 9.42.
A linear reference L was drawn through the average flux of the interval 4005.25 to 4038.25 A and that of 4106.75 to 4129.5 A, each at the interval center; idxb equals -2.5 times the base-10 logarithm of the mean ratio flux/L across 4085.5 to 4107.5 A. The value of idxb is 0.09 mag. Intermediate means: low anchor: 10.1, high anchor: 8.57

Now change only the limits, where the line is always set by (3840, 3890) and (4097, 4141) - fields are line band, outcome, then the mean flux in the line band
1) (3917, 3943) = -0.015 mag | 10.6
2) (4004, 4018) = -0.065 mag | 10.2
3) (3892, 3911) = -0.009 mag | 10.9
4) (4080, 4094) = 0.017 mag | 8.72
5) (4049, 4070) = -0.048 mag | 9.56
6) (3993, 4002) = -0.032 mag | 10.1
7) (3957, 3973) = 0.082 mag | 9.37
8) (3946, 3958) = 0.013 mag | 10.1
